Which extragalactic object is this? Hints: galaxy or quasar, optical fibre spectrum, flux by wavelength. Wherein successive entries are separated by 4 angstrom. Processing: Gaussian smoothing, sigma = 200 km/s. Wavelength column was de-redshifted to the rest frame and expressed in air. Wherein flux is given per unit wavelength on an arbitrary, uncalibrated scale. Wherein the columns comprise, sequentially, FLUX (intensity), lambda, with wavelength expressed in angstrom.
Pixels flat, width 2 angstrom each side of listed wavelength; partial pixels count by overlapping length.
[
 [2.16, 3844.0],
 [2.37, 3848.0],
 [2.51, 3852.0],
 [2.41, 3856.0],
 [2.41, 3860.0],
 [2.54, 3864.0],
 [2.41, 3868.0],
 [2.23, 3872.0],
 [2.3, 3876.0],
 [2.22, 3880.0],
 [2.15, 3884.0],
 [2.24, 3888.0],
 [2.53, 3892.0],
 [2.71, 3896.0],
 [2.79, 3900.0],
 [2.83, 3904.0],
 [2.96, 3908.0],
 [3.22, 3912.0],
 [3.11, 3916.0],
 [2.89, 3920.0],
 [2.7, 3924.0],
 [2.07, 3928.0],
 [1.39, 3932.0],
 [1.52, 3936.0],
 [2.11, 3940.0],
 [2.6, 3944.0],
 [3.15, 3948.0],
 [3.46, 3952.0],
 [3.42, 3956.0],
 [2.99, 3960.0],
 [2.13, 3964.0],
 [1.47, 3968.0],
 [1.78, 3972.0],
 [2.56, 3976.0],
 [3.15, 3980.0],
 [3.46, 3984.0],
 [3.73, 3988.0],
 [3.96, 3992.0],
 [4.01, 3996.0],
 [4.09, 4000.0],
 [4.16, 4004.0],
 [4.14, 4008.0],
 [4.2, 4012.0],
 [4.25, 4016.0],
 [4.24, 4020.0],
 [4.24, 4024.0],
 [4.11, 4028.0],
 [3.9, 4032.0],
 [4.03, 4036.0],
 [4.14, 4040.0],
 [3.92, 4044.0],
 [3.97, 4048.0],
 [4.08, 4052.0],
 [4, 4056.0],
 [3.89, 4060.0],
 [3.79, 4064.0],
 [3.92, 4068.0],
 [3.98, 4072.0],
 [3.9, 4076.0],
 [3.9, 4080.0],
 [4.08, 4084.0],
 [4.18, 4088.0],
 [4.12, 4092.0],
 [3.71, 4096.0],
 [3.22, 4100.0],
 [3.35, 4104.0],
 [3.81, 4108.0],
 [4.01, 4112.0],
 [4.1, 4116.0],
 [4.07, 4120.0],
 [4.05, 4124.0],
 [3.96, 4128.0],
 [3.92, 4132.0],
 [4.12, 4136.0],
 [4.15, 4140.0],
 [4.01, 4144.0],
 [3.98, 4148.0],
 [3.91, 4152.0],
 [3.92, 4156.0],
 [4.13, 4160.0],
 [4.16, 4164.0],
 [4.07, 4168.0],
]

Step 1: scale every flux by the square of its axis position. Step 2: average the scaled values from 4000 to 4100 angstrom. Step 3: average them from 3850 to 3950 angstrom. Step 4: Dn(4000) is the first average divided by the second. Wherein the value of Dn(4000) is 1.7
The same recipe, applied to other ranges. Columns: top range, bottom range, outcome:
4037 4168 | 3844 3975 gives 1.75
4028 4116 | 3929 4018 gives 1.33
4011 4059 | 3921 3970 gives 1.76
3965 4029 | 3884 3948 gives 1.48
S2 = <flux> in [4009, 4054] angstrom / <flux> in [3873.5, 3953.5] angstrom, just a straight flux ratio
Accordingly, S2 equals 1.6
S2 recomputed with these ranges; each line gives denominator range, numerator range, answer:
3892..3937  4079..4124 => 1.50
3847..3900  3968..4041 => 1.55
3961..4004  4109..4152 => 1.30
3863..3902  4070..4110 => 1.59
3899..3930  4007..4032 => 1.48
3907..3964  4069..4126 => 1.46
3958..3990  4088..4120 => 1.43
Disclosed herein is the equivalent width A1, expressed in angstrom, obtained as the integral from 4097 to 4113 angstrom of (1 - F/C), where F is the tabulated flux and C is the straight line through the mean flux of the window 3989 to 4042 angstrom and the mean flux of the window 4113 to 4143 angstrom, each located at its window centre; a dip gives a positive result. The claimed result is 1.9 angstrom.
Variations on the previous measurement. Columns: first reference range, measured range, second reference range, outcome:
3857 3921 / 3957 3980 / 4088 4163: 5.4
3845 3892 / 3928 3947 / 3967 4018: 6.4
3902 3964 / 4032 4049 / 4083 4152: -3.0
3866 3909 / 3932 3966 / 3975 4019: 6.8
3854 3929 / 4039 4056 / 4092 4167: -2.7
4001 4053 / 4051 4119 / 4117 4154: 3.0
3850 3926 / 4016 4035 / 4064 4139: -3.8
